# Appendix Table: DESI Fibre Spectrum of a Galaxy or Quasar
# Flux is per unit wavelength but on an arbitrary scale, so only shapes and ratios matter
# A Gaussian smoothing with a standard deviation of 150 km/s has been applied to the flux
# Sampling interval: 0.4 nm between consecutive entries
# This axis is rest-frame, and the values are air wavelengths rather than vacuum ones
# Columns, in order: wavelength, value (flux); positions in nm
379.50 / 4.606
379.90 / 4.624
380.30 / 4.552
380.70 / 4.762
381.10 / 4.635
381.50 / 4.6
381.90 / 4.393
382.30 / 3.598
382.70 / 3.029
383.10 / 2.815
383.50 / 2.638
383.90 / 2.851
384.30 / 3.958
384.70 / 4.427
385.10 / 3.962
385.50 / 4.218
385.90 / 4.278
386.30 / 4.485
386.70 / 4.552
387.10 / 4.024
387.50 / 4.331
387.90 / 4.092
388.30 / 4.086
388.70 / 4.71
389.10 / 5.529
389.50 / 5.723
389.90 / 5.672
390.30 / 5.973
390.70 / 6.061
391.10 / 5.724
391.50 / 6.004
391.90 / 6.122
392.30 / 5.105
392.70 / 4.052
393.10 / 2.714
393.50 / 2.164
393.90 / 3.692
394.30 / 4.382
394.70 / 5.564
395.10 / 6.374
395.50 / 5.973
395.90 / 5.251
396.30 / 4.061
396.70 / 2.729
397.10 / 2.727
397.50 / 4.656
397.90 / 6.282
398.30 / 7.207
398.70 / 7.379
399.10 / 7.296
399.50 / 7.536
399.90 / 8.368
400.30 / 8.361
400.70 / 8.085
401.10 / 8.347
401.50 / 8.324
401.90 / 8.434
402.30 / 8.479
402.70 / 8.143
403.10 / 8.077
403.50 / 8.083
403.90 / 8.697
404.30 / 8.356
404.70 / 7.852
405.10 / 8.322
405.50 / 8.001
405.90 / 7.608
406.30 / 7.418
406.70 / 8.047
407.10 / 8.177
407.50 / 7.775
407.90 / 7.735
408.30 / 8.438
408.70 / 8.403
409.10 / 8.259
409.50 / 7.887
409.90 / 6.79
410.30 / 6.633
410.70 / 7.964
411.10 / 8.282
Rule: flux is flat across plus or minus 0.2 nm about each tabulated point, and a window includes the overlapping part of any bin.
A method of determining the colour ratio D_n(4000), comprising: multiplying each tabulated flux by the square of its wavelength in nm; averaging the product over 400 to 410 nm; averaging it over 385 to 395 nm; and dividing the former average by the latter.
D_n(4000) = 1.85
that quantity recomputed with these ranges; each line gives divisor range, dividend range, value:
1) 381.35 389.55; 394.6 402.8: 1.74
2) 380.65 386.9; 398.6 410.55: 2.26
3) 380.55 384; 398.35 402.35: 2.37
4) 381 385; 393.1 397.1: 1.24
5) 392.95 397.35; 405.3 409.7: 2.03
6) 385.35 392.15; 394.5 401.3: 1.30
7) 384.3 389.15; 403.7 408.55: 2.04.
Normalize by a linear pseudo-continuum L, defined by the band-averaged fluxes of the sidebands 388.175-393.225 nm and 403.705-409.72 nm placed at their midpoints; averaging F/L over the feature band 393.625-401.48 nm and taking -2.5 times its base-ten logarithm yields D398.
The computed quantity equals 0.085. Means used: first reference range 5.24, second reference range 8.06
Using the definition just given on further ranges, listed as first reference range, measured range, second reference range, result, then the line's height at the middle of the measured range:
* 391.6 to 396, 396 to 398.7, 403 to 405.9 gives 0.22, 5.85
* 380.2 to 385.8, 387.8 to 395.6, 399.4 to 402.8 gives 0.19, 5.98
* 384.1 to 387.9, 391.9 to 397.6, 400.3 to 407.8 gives 0.38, 6.12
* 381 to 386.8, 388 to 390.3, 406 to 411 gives -0.10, 4.71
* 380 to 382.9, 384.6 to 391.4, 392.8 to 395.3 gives -0.16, 4.19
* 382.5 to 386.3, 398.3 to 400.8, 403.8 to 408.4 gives -0.16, 6.69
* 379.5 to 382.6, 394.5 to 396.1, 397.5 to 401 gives 0.17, 6.77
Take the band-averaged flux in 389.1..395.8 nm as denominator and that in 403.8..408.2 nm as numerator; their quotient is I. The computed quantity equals 1.6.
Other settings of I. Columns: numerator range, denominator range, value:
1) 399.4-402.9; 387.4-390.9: 1.60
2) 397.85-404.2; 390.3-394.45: 1.71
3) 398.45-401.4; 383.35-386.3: 2.07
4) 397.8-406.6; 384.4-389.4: 1.81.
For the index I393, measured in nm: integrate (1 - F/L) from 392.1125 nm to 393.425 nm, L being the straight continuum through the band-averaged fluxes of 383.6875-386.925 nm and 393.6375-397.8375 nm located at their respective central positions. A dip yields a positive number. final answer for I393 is 0.19 nm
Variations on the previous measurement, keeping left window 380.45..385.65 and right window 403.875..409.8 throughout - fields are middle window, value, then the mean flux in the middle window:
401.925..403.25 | -0.18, 8.27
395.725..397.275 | 0.63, 3.68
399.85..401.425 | -0.31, 8.29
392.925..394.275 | 0.63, 3.06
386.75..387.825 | 0.09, 4.22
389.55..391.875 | -0.32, 5.89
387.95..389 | 0.07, 4.46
